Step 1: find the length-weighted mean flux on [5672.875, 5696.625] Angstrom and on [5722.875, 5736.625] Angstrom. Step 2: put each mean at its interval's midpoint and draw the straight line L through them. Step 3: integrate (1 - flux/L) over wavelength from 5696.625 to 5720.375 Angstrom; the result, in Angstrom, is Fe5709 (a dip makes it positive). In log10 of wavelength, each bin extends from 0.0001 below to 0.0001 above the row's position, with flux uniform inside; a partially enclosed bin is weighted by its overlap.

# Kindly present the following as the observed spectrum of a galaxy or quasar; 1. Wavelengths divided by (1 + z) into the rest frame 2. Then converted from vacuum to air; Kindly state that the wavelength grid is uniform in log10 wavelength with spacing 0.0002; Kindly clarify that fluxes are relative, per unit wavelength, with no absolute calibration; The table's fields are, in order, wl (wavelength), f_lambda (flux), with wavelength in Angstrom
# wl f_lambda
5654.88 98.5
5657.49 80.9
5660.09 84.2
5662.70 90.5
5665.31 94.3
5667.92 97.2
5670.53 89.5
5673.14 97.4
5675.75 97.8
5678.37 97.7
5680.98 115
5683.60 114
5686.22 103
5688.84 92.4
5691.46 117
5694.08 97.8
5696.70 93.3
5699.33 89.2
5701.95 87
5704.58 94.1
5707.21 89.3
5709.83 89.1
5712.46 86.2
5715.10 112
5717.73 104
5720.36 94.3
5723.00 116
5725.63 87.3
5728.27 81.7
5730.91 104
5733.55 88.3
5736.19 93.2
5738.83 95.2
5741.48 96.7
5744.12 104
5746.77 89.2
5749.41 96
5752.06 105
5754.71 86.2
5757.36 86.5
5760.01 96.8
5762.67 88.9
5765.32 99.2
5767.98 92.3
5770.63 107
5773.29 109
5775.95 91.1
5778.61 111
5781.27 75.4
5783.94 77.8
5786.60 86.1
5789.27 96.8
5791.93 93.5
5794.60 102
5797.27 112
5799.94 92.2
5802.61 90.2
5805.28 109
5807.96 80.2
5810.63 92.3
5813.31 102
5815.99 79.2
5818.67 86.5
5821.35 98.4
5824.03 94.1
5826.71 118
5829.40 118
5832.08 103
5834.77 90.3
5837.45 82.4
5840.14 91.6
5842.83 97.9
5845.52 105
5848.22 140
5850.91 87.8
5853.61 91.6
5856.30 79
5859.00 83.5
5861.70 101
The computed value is 1.0 Angstrom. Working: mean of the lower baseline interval 103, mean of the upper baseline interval 93.4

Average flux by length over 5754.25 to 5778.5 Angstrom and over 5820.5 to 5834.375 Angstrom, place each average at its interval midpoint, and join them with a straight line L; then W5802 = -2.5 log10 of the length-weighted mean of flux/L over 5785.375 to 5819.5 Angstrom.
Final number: 0.08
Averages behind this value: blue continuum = 96.3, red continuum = 105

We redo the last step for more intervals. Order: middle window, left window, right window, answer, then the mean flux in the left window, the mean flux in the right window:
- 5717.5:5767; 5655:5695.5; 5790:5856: 0.03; 97.9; 97.9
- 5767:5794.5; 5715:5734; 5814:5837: 0.04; 98.1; 97.9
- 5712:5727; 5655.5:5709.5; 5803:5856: -0.05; 96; 97.8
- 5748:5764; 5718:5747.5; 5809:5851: 0.04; 95.9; 99.4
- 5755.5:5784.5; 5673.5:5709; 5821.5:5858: 0.06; 98.9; 99.7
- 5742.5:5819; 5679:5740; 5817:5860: 0.04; 97.5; 97.9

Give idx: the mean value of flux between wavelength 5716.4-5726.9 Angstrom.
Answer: 101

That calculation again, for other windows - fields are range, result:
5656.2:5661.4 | 82.6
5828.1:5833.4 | 111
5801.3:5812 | 92.9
